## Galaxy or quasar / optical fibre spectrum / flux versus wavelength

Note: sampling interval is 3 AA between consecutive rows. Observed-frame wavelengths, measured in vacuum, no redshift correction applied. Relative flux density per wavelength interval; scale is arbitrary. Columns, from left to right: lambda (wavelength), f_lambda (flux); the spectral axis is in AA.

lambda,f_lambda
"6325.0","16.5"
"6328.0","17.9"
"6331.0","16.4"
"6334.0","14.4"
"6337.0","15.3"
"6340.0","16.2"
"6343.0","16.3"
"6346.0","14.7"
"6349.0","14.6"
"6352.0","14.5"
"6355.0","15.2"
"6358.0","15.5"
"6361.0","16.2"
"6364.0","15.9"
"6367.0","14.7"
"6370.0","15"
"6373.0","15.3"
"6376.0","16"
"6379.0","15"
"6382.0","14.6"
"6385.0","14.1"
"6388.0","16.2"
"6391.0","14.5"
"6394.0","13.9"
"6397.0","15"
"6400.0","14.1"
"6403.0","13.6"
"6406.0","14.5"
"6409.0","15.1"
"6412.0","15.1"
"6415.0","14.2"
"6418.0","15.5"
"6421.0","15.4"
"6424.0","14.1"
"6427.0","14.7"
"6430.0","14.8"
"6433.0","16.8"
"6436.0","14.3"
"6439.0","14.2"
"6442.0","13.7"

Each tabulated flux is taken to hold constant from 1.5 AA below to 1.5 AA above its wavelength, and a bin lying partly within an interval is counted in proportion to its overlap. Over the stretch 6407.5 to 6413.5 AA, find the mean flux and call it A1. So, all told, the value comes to 15.1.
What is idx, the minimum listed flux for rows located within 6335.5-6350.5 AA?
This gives 14.6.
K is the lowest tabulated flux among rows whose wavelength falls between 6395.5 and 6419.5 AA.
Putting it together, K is 13.6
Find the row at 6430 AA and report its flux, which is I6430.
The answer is 14.8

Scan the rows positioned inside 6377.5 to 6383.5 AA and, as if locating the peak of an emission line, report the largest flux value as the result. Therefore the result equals 15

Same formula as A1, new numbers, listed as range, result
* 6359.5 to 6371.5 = 15.4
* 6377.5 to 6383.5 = 14.8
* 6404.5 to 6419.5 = 14.9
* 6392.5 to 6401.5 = 14.3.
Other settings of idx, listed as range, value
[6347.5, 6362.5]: 14.5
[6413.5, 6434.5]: 14.1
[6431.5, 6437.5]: 14.3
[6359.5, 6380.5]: 14.7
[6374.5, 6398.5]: 13.9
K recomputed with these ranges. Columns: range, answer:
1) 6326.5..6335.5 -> 14.4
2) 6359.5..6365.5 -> 15.9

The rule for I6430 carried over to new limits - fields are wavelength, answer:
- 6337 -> 15.3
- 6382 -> 14.6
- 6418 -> 15.5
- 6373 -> 15.3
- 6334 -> 14.4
